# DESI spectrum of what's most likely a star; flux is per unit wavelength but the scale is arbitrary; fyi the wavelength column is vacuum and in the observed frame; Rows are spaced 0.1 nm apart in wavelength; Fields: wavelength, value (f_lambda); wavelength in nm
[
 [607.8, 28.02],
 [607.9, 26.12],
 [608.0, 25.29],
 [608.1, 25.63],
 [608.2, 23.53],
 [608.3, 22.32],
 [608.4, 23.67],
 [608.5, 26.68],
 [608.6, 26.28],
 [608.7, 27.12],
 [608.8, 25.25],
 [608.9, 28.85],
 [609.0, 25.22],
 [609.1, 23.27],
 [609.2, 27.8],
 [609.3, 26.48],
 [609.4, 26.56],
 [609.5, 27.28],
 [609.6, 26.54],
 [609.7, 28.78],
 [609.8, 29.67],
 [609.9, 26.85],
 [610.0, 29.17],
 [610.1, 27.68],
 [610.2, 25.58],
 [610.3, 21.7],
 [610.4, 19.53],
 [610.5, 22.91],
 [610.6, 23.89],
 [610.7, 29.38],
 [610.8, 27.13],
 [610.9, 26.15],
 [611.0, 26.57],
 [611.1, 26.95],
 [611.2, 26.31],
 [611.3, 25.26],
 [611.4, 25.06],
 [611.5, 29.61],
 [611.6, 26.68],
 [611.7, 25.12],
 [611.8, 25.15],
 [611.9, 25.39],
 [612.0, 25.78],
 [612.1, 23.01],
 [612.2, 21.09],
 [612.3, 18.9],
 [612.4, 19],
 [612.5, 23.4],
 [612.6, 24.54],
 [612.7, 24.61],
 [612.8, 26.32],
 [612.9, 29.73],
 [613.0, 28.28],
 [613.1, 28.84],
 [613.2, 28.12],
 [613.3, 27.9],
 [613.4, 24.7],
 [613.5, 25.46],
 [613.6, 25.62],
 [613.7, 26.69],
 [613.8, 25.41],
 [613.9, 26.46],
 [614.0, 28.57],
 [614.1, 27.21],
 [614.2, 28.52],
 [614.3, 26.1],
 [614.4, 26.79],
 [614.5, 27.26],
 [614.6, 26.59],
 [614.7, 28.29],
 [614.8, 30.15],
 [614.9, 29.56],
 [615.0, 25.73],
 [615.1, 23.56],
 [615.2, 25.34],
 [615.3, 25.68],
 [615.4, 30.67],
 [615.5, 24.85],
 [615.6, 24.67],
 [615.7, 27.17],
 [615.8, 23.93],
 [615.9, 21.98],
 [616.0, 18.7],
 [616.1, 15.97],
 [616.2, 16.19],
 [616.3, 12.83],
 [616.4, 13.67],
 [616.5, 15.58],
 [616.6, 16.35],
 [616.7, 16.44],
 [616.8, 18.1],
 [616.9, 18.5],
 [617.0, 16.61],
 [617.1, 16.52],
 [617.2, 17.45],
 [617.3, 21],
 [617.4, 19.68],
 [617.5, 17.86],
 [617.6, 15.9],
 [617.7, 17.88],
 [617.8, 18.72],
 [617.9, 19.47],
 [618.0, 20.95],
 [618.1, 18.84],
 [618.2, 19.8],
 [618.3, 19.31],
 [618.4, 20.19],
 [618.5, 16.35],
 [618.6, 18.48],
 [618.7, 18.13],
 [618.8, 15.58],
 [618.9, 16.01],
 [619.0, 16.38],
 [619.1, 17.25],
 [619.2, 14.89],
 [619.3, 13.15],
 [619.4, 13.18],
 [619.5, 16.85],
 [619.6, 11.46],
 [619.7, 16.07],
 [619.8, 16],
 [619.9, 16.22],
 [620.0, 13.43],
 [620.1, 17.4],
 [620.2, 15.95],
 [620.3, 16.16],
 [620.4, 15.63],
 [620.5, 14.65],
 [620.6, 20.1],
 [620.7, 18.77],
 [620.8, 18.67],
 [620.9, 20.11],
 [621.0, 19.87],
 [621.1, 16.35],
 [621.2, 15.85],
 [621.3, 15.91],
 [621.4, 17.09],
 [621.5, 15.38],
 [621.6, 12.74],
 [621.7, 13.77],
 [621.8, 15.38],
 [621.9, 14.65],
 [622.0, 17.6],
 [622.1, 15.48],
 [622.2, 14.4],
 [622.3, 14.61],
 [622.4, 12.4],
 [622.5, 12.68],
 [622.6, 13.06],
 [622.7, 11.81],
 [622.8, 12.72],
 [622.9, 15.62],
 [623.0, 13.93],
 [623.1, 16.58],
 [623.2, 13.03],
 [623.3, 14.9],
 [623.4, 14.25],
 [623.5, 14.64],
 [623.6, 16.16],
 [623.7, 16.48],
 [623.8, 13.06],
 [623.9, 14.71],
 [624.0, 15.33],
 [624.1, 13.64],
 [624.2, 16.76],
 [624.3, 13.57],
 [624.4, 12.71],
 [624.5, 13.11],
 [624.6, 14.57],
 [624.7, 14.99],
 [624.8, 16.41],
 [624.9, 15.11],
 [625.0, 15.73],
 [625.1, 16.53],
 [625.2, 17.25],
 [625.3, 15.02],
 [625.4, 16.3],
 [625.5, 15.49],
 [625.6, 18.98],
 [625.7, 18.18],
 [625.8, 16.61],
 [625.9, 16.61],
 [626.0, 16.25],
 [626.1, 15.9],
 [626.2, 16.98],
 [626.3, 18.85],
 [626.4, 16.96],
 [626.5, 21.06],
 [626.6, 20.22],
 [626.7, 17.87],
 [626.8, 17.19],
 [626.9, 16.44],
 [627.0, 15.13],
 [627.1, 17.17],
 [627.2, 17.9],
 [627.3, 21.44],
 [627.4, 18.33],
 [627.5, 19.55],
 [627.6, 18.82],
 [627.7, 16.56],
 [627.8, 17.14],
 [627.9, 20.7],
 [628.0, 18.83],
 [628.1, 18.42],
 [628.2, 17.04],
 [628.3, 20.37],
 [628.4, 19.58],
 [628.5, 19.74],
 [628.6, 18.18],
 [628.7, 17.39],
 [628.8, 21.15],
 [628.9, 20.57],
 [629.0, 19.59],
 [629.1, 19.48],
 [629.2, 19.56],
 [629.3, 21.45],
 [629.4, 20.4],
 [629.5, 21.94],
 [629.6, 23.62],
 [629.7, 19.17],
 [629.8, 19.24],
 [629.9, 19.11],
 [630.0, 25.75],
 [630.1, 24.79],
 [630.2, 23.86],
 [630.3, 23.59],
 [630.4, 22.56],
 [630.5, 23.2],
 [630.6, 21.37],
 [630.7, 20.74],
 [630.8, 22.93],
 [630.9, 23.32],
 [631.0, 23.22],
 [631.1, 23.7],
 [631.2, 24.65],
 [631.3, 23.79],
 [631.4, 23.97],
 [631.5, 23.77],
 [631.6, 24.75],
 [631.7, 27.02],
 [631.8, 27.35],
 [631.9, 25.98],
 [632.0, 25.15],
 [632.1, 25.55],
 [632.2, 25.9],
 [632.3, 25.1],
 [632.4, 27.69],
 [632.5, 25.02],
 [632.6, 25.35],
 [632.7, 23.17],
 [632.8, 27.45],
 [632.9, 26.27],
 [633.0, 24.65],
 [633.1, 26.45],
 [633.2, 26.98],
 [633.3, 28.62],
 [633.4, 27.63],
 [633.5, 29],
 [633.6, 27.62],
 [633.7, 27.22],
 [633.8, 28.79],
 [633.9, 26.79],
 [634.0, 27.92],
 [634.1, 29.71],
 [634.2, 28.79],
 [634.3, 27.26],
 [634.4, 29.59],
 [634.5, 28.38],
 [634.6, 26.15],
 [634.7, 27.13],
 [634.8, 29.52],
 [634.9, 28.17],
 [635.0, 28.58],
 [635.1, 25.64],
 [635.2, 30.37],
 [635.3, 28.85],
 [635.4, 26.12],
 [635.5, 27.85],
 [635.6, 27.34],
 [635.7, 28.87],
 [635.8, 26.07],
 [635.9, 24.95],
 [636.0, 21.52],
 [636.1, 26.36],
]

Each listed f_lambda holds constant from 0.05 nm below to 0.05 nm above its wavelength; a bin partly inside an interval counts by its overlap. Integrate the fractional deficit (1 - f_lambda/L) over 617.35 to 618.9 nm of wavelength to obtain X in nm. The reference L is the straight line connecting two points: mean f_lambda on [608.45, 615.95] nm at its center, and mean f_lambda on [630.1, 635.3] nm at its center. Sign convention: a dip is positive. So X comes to 0.46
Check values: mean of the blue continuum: 26.1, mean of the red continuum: 26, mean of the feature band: 18.4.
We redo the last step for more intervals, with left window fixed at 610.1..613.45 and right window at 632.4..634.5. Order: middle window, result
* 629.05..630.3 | 0.246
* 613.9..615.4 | -0.098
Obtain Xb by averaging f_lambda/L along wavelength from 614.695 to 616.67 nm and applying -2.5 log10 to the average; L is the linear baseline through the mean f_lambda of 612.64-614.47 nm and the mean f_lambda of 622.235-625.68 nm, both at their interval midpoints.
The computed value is 0.10 mag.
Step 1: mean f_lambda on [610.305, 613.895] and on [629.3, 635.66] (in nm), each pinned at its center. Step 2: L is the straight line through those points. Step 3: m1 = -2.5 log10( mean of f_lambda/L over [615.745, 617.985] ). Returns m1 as 0.388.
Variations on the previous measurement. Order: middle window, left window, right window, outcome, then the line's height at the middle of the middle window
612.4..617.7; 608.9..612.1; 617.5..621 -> -0.09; 21.4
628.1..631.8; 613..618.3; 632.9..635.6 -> 0.22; 26.6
